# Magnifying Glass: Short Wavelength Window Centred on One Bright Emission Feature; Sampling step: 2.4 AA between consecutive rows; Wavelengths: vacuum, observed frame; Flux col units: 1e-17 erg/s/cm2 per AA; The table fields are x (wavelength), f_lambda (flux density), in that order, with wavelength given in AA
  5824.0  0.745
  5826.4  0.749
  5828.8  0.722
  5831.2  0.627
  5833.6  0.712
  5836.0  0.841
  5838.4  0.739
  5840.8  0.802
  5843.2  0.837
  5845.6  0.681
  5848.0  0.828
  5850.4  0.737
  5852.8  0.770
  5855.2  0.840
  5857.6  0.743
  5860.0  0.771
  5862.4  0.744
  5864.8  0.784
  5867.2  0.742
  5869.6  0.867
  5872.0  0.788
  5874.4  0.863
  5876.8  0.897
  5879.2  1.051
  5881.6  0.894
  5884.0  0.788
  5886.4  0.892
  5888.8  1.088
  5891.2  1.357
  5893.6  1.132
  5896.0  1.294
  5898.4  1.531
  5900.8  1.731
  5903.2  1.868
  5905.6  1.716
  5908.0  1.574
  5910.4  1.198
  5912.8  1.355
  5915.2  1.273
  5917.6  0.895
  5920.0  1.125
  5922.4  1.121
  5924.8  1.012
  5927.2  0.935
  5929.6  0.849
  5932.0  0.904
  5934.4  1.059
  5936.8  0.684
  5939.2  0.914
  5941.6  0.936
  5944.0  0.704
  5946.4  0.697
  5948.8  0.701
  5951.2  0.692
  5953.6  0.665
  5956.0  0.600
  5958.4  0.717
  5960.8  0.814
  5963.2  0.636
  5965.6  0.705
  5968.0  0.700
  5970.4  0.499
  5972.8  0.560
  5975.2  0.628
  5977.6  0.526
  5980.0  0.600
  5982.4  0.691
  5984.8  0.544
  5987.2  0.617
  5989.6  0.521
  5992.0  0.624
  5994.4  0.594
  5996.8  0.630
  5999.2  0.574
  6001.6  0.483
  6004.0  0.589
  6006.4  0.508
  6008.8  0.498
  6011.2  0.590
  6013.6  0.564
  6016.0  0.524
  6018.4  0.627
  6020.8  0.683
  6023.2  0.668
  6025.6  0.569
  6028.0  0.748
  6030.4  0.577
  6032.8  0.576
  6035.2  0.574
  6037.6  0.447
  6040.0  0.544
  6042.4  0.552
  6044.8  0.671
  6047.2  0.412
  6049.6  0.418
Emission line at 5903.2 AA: C III] 1909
